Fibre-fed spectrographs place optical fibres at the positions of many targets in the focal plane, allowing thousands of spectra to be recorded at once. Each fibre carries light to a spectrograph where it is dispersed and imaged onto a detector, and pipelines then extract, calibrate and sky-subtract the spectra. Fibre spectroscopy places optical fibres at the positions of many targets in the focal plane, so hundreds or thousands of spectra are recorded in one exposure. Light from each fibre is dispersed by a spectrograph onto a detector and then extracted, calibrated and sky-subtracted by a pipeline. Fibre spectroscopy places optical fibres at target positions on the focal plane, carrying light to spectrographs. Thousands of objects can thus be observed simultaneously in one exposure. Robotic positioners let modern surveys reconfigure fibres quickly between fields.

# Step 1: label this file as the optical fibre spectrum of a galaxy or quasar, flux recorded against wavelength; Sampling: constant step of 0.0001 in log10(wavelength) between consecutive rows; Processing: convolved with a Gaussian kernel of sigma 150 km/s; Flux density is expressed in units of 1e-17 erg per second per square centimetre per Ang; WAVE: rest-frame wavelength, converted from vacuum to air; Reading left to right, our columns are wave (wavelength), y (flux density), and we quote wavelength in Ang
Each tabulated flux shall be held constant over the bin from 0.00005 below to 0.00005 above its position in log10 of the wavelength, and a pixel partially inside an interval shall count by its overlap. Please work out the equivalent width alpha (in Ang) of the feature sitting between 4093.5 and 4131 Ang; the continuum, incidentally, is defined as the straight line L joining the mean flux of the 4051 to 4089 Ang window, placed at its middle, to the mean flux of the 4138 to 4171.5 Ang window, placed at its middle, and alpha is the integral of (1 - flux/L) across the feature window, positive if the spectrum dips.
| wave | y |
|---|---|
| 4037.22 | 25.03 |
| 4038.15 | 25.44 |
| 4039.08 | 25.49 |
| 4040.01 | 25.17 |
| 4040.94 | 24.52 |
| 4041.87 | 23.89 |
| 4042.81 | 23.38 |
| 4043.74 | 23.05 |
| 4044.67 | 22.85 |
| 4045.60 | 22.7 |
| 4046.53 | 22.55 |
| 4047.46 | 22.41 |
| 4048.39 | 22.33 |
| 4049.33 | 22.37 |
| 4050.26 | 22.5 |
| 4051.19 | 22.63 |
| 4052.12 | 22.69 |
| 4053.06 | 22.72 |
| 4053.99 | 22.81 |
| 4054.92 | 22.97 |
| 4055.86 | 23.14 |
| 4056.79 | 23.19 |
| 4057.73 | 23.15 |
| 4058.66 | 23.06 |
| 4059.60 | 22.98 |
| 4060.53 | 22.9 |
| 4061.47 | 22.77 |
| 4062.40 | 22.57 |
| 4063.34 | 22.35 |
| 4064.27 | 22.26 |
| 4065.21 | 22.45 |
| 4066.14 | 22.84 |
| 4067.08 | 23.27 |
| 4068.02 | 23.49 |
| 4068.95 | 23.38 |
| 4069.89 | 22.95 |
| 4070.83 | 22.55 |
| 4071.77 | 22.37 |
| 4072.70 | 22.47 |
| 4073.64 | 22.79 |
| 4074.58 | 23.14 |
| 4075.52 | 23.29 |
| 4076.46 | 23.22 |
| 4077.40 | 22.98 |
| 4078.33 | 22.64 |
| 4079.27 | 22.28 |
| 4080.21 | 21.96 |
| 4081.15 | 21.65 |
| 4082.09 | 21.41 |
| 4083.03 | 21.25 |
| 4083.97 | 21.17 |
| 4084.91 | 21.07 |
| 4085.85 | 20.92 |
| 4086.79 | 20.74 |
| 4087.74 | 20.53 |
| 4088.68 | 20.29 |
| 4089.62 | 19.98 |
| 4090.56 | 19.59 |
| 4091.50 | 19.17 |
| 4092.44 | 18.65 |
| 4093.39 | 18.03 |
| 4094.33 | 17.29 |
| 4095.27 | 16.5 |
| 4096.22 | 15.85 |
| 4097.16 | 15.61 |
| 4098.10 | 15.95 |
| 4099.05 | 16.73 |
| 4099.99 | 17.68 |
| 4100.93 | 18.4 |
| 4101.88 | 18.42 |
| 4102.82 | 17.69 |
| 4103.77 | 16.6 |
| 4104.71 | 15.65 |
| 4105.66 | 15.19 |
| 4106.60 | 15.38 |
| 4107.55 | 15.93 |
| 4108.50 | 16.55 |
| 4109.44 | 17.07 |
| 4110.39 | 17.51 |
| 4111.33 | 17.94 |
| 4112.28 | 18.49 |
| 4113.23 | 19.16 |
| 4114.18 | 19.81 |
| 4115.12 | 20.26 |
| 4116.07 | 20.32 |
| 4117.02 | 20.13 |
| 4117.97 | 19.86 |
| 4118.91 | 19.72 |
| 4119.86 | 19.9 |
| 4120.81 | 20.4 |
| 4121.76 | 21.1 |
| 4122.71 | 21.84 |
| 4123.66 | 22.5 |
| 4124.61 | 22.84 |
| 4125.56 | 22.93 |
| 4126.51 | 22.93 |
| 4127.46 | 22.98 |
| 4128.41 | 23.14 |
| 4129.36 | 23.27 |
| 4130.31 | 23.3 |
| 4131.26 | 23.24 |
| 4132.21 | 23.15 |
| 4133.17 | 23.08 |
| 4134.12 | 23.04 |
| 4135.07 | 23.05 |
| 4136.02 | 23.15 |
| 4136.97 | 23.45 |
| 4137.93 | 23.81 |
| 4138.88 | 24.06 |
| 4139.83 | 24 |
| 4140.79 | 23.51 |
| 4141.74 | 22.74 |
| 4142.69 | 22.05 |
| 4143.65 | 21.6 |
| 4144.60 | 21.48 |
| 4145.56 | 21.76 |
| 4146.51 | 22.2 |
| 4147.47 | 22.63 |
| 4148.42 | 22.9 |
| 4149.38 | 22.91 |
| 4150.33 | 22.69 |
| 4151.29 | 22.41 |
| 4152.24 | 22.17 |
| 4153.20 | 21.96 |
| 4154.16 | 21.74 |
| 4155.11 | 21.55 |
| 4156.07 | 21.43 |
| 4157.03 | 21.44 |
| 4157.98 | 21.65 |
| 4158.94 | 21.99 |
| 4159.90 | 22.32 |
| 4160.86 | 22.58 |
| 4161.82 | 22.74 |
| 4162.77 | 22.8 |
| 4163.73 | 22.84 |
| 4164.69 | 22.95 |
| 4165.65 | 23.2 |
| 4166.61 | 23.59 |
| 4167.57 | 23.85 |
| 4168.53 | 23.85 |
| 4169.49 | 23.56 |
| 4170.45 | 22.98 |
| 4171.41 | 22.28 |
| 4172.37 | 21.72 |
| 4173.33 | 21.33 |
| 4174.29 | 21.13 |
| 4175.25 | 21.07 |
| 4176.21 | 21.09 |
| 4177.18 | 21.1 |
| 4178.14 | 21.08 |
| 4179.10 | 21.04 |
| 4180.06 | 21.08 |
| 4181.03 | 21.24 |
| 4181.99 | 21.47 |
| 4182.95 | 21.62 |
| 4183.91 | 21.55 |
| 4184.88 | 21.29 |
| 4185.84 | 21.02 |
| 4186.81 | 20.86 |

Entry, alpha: 5.7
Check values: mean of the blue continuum 22.4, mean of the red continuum 22.6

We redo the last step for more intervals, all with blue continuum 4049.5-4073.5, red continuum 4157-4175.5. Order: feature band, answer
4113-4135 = 0.9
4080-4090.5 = 0.8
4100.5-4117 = 3.6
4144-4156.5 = 0.2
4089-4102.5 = 3.0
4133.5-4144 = -0.2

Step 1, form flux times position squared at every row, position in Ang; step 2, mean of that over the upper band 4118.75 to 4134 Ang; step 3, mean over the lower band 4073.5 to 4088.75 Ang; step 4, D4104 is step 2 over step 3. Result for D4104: 1.04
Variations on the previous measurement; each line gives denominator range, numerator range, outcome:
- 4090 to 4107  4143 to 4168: 1.34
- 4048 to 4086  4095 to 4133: 0.88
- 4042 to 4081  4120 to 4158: 1.03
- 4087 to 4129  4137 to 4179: 1.21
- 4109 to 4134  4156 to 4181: 1.08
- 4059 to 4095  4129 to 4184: 1.07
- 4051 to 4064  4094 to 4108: 0.74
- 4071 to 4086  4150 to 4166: 1.04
